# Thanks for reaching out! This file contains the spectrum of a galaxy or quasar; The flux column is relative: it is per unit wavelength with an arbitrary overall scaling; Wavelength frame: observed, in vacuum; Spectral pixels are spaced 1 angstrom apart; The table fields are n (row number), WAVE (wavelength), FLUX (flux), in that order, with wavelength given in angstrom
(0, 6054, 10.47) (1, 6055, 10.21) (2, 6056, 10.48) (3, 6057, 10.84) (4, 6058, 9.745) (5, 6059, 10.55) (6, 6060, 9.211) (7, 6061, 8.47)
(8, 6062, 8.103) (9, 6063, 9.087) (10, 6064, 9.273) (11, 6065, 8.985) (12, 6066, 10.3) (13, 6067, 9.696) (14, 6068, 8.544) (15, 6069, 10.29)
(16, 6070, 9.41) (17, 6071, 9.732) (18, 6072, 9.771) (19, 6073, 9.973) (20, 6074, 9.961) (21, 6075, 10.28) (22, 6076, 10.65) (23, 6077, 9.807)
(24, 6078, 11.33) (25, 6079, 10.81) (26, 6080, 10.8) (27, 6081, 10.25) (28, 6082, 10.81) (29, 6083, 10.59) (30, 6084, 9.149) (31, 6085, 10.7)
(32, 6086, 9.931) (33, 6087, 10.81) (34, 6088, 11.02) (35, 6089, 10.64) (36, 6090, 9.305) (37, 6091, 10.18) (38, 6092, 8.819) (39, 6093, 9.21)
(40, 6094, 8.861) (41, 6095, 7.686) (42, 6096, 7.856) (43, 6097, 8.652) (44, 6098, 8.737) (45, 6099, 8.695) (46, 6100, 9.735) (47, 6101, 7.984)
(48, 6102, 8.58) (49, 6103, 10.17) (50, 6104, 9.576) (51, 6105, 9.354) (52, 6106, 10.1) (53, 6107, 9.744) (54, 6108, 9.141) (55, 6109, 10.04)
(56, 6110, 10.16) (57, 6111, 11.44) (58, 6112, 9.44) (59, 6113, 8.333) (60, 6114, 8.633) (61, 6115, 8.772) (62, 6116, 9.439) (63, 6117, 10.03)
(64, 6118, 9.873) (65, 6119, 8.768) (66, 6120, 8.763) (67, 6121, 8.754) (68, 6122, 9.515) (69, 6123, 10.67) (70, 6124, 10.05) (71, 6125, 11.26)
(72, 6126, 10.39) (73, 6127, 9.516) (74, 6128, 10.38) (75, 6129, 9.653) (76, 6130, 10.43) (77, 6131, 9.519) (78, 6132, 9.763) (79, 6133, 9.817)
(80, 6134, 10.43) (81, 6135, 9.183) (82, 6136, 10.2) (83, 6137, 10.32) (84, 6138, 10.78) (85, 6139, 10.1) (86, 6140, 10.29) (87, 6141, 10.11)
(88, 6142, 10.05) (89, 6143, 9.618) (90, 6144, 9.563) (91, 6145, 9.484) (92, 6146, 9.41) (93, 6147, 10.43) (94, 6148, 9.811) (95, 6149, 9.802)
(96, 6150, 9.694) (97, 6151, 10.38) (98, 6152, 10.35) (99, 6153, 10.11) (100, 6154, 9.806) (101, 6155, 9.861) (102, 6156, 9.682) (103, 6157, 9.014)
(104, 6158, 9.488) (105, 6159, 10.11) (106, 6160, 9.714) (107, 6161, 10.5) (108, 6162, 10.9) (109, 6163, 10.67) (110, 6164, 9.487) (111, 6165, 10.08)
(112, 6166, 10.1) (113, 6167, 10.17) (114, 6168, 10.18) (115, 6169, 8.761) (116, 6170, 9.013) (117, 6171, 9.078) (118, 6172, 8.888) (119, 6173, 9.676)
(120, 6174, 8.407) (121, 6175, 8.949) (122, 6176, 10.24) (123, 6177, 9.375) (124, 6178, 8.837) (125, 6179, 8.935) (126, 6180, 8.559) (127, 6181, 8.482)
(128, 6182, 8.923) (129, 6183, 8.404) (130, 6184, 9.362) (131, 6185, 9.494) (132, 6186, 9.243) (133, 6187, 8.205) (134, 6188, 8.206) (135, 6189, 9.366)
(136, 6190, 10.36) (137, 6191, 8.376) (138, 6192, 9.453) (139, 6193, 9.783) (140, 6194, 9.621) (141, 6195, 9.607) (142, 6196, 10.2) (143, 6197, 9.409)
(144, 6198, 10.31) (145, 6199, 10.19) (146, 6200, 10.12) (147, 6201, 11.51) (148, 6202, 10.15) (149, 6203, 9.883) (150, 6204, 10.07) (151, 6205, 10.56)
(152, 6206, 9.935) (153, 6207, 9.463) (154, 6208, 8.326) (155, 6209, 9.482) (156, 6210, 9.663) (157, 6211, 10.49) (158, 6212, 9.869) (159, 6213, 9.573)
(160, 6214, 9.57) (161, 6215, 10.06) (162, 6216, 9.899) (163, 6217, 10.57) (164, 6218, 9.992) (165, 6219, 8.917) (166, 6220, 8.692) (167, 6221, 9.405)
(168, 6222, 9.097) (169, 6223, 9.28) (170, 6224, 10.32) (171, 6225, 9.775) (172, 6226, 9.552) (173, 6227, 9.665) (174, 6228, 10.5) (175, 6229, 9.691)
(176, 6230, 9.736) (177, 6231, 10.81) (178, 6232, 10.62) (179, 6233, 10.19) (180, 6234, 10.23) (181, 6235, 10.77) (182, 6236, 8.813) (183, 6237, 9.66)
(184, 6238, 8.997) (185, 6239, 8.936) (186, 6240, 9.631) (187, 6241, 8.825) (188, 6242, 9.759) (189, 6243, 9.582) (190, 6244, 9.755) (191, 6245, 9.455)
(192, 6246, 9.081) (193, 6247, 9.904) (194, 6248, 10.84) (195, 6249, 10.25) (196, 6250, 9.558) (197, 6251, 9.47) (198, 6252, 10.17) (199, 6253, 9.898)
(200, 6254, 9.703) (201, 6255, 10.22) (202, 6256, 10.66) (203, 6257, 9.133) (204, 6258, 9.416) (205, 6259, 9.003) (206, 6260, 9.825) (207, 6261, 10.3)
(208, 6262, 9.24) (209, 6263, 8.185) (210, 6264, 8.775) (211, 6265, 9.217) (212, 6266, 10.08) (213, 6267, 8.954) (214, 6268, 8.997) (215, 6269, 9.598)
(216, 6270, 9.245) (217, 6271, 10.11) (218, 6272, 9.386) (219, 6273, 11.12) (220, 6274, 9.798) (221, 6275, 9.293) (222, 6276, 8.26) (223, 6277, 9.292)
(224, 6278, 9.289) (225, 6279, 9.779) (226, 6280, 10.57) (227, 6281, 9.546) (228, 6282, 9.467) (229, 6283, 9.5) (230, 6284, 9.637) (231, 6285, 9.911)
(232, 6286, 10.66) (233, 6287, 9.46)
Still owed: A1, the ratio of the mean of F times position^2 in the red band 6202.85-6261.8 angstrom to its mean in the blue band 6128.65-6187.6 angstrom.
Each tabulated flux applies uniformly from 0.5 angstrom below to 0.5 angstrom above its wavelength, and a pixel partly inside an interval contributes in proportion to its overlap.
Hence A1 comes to 1.0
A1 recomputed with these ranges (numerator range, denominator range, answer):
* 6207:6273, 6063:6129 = 1.04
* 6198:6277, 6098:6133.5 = 1.05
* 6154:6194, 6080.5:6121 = 1.01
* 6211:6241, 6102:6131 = 1.04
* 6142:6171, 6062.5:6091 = 1.00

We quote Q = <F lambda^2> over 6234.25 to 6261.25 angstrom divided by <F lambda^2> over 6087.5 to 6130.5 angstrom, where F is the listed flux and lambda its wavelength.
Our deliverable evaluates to 1.07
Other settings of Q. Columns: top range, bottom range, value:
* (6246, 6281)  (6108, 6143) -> 1.02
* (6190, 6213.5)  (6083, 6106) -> 1.09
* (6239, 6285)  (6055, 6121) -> 1.05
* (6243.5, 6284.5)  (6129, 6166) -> 1.00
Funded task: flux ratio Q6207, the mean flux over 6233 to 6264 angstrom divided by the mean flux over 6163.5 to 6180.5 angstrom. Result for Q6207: 1.03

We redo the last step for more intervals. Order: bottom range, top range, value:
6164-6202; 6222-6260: 1.04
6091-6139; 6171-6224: 1.00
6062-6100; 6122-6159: 1.03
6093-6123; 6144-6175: 1.06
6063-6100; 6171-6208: 0.97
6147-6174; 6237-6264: 0.98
